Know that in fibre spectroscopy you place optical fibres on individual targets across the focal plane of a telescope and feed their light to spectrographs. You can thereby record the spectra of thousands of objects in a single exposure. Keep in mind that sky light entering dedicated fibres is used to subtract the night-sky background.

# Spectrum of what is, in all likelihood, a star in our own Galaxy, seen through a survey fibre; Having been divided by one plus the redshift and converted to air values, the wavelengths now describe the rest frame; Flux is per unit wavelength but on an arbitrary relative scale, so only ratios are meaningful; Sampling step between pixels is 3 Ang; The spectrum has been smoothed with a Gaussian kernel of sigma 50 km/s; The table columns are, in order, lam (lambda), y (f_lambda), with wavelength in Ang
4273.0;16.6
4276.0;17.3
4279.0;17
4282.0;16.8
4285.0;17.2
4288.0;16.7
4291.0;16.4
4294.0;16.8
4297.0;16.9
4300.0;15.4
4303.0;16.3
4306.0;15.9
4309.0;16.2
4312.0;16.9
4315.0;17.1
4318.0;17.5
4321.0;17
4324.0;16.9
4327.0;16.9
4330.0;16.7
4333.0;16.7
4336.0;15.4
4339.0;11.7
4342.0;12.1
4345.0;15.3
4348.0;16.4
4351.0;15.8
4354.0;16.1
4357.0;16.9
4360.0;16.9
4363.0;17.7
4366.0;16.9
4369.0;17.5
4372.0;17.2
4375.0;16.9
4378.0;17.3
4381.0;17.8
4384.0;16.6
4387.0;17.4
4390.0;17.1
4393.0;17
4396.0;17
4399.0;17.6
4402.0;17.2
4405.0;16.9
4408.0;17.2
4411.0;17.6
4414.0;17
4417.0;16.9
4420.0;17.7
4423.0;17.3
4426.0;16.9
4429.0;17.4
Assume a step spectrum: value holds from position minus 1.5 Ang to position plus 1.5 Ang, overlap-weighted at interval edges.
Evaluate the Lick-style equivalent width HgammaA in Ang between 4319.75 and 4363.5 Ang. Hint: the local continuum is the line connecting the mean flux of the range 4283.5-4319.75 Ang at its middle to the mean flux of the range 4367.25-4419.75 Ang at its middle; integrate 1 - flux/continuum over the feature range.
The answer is 2.6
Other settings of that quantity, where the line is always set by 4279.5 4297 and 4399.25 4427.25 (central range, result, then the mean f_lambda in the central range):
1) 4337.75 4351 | 2.2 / 14.1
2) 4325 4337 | 0.3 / 16.5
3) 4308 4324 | -0.1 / 17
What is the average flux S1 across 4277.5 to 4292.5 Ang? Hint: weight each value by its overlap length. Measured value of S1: 16.8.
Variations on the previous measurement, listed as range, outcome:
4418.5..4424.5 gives 17.5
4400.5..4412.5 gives 17.2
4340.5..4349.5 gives 14.6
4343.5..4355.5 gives 15.9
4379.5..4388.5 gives 17.3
